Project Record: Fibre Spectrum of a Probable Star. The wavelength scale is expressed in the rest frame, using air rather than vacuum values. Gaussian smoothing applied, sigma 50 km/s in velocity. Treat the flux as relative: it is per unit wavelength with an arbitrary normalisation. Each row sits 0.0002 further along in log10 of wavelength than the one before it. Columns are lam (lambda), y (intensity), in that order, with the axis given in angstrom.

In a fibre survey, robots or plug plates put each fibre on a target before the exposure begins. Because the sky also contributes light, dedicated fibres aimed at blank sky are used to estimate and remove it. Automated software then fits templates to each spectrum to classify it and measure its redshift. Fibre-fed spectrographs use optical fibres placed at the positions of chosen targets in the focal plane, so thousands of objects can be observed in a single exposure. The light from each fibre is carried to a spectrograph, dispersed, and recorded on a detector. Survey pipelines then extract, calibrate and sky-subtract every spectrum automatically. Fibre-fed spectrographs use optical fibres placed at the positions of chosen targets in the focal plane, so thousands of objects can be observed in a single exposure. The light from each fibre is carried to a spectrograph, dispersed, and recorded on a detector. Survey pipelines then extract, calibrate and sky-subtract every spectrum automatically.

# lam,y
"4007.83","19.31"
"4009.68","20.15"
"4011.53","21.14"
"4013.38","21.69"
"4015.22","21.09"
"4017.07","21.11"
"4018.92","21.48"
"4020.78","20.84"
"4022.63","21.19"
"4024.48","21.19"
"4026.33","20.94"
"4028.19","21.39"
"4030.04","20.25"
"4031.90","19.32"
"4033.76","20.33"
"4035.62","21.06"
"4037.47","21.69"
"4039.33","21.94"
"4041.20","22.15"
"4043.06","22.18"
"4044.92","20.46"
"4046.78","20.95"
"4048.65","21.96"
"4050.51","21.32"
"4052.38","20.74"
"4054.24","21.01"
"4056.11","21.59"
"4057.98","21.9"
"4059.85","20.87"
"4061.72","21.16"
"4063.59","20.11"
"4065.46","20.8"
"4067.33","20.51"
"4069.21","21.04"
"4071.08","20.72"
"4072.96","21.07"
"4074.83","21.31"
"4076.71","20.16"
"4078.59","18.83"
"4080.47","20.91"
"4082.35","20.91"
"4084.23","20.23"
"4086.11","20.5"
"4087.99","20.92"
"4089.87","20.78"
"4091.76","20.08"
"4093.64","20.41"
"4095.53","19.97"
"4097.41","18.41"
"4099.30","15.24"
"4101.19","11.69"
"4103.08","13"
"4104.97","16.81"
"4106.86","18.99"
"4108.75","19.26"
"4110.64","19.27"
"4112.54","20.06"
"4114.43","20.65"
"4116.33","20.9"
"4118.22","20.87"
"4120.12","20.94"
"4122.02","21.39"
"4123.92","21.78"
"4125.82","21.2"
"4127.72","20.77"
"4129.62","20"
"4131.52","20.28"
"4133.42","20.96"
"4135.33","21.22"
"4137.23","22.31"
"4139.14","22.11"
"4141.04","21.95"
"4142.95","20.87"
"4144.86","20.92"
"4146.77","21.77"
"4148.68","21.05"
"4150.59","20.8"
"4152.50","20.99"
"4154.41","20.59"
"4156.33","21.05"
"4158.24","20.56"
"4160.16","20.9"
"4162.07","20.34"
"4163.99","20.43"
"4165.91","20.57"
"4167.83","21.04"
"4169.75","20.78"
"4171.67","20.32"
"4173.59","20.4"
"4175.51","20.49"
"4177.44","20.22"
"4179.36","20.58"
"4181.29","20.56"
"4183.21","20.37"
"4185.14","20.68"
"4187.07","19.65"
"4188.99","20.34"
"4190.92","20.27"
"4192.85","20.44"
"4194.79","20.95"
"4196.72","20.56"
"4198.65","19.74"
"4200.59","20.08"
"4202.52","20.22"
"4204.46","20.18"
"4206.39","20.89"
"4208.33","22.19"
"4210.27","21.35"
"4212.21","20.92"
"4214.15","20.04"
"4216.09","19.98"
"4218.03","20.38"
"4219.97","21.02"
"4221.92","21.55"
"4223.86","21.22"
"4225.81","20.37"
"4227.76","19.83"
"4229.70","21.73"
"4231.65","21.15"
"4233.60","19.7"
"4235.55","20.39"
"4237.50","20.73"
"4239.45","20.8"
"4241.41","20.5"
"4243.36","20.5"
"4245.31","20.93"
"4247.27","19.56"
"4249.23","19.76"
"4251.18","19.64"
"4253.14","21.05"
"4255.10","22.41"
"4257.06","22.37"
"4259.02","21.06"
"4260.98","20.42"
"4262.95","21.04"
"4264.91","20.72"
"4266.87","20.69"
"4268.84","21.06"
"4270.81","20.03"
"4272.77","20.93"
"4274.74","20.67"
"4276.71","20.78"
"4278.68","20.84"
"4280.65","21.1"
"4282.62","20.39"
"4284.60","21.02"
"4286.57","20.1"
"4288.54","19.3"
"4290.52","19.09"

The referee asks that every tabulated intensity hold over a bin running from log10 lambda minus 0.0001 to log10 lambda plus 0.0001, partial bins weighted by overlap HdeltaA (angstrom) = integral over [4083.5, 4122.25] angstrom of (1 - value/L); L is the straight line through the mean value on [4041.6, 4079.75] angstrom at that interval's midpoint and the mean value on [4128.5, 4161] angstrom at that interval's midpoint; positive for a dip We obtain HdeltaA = 3.7 angstrom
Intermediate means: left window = 21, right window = 21.1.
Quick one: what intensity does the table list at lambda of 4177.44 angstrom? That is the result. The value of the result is 20.22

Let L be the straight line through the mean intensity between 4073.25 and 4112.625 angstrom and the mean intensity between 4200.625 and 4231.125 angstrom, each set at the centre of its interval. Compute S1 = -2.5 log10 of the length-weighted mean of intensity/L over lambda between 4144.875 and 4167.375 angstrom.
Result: -0.05 mag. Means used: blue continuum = 18.9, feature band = 20.8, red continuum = 20.8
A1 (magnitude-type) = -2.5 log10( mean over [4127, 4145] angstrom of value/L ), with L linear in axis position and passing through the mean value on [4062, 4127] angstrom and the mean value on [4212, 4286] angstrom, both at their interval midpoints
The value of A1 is -0.06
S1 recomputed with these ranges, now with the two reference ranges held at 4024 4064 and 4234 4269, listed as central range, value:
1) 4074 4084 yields 0.035 mag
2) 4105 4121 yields 0.057 mag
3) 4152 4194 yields 0.019 mag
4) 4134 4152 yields -0.025 mag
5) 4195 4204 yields 0.032 mag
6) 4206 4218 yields -0.002 mag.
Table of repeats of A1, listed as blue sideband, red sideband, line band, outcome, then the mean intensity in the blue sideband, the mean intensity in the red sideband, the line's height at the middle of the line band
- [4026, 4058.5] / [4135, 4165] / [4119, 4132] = 0.010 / 21.2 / 21.1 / 21.1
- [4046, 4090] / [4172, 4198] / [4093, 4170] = 0.029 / 20.8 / 20.4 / 20.6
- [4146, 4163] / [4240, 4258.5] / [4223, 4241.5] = 0.007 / 20.9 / 20.8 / 20.8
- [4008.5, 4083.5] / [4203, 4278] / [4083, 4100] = 0.065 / 21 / 20.7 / 20.9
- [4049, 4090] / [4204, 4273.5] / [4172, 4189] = 0.021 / 20.8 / 20.8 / 20.8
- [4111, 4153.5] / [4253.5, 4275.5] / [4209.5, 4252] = 0.026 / 21.1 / 21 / 21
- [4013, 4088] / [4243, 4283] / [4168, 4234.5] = 0.013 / 21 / 20.8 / 20.8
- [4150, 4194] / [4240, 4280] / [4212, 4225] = -0.003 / 20.5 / 20.8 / 20.6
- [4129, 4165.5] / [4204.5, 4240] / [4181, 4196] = 0.025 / 21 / 20.8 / 20.9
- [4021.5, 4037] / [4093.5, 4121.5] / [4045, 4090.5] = -0.067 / 20.8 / 18.4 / 19.6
